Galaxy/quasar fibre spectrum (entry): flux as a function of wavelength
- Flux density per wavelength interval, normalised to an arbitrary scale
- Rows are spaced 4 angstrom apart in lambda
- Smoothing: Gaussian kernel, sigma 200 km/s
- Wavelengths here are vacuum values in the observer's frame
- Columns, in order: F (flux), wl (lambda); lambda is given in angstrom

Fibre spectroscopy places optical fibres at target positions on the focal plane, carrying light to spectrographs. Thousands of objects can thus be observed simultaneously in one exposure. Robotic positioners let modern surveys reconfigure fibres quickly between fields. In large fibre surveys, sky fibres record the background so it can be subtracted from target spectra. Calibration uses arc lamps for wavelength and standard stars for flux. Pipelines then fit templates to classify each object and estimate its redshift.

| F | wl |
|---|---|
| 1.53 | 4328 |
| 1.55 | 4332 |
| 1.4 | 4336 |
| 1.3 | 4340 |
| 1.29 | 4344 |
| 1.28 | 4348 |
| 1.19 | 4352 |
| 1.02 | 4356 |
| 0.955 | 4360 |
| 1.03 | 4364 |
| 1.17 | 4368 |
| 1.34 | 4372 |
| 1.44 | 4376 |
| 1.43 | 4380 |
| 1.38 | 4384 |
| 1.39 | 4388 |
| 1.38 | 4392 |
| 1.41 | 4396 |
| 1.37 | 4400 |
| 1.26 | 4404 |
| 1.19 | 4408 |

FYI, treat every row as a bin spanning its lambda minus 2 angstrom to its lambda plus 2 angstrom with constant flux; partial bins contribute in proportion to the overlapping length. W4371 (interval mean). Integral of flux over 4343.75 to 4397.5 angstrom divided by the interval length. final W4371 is 1.26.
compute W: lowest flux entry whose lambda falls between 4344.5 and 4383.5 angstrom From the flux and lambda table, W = 0.955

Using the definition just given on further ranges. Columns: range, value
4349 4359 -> 1.02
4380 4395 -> 1.38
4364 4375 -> 1.03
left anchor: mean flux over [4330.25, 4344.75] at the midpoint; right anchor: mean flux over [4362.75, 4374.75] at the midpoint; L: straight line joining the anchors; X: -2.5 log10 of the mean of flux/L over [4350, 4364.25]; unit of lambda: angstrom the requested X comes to 0.21 mag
